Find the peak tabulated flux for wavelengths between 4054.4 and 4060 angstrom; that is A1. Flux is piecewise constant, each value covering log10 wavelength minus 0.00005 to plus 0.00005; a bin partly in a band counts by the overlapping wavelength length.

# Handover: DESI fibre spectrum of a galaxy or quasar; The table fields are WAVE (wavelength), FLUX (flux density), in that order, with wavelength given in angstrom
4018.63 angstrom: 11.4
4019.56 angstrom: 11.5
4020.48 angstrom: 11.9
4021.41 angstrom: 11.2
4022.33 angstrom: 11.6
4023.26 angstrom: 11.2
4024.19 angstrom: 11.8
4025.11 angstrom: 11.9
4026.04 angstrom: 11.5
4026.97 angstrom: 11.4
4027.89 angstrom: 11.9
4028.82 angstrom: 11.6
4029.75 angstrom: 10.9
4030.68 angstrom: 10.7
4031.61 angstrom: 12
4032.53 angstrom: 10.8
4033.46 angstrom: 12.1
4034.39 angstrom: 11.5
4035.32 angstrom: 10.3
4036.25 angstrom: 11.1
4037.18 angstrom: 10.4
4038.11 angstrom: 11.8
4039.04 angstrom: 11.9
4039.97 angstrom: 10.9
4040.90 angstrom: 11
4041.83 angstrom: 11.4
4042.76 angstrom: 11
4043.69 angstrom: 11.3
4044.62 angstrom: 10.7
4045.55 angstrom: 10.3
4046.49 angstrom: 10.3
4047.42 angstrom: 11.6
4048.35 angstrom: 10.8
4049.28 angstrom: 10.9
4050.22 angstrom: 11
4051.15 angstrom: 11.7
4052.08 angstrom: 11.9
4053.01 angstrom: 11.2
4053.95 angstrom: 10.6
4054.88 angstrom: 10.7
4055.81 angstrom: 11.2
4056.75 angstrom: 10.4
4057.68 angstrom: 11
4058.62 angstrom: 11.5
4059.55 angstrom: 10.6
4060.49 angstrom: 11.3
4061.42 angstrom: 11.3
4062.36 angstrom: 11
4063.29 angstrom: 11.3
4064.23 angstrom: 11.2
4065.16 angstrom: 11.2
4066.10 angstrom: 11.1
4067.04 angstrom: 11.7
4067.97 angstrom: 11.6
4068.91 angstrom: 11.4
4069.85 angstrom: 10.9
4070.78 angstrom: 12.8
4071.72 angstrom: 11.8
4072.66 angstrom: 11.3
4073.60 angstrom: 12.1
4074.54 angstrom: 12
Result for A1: 11.5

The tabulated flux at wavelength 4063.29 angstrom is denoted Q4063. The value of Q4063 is 11.3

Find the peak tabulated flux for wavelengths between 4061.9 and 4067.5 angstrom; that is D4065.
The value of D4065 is 11.7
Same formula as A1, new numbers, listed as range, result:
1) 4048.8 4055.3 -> 11.9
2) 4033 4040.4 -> 12.1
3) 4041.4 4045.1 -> 11.4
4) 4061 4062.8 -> 11.3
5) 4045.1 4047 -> 10.3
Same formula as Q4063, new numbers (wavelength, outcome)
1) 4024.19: 11.8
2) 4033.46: 12.1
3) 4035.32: 10.3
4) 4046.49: 10.3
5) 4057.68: 11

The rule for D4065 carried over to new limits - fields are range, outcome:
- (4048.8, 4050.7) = 11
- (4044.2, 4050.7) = 11.6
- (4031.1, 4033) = 12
